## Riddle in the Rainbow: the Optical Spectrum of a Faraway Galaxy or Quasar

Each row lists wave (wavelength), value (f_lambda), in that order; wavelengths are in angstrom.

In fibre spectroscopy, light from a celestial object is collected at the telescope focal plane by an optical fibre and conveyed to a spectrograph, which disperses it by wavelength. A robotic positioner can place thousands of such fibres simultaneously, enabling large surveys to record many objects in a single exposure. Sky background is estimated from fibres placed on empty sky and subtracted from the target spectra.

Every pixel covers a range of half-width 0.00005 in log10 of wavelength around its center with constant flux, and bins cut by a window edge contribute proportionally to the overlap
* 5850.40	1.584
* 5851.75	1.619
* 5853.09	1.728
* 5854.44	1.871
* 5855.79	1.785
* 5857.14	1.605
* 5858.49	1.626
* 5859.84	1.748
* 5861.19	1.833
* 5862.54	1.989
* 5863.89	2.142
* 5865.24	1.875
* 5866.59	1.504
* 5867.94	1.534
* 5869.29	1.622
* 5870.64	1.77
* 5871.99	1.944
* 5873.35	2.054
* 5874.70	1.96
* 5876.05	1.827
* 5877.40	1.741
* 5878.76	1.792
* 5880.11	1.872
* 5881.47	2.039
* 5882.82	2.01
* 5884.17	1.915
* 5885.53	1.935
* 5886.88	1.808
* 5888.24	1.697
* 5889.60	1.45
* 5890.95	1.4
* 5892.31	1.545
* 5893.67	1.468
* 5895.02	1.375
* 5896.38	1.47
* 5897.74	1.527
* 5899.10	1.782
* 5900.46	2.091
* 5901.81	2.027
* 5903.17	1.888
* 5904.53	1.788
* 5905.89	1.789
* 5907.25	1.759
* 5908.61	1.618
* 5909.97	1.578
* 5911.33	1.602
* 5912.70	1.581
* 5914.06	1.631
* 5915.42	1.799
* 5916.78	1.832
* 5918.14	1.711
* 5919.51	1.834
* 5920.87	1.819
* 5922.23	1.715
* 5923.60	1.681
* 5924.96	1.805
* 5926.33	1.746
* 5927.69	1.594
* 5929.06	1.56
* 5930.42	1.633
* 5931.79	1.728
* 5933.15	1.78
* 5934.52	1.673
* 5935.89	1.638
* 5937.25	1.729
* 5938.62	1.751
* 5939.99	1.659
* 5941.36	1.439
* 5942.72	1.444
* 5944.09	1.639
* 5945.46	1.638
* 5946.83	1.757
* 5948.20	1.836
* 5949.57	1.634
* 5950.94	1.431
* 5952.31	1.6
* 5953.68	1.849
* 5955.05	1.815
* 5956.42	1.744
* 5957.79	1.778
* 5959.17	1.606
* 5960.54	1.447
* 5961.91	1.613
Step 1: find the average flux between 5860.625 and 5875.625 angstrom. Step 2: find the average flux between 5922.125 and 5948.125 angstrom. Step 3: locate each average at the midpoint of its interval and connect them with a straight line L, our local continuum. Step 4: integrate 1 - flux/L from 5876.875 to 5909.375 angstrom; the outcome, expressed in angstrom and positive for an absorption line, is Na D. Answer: 0.6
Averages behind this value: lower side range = 1.84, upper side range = 1.67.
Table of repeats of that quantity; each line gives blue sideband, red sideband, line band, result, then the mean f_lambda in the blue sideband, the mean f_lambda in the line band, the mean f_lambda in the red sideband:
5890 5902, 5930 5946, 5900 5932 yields -2.2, 1.61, 1.74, 1.65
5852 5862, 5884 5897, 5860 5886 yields -2.9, 1.74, 1.86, 1.59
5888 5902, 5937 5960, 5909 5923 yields -0.7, 1.61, 1.71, 1.66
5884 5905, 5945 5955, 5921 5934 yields -0.1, 1.69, 1.7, 1.69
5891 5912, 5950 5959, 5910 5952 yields 0.3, 1.68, 1.67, 1.69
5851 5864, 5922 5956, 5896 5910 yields -0.4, 1.78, 1.77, 1.67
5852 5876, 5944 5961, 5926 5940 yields 0.2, 1.8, 1.68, 1.68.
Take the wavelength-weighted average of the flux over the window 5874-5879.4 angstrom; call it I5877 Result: 1.83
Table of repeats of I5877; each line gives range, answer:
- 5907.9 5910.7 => 1.6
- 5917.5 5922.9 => 1.77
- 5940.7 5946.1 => 1.54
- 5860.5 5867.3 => 1.87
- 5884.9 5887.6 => 1.87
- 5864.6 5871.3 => 1.66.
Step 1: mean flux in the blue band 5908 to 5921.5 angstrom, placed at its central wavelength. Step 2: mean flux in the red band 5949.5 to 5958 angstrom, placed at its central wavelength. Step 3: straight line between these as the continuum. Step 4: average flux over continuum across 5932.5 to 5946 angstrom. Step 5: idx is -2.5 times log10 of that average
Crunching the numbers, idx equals 0.04 mag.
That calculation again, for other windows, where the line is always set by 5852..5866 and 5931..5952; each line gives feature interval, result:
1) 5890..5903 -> 0.06 mag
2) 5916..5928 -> -0.04 mag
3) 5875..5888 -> -0.07 mag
